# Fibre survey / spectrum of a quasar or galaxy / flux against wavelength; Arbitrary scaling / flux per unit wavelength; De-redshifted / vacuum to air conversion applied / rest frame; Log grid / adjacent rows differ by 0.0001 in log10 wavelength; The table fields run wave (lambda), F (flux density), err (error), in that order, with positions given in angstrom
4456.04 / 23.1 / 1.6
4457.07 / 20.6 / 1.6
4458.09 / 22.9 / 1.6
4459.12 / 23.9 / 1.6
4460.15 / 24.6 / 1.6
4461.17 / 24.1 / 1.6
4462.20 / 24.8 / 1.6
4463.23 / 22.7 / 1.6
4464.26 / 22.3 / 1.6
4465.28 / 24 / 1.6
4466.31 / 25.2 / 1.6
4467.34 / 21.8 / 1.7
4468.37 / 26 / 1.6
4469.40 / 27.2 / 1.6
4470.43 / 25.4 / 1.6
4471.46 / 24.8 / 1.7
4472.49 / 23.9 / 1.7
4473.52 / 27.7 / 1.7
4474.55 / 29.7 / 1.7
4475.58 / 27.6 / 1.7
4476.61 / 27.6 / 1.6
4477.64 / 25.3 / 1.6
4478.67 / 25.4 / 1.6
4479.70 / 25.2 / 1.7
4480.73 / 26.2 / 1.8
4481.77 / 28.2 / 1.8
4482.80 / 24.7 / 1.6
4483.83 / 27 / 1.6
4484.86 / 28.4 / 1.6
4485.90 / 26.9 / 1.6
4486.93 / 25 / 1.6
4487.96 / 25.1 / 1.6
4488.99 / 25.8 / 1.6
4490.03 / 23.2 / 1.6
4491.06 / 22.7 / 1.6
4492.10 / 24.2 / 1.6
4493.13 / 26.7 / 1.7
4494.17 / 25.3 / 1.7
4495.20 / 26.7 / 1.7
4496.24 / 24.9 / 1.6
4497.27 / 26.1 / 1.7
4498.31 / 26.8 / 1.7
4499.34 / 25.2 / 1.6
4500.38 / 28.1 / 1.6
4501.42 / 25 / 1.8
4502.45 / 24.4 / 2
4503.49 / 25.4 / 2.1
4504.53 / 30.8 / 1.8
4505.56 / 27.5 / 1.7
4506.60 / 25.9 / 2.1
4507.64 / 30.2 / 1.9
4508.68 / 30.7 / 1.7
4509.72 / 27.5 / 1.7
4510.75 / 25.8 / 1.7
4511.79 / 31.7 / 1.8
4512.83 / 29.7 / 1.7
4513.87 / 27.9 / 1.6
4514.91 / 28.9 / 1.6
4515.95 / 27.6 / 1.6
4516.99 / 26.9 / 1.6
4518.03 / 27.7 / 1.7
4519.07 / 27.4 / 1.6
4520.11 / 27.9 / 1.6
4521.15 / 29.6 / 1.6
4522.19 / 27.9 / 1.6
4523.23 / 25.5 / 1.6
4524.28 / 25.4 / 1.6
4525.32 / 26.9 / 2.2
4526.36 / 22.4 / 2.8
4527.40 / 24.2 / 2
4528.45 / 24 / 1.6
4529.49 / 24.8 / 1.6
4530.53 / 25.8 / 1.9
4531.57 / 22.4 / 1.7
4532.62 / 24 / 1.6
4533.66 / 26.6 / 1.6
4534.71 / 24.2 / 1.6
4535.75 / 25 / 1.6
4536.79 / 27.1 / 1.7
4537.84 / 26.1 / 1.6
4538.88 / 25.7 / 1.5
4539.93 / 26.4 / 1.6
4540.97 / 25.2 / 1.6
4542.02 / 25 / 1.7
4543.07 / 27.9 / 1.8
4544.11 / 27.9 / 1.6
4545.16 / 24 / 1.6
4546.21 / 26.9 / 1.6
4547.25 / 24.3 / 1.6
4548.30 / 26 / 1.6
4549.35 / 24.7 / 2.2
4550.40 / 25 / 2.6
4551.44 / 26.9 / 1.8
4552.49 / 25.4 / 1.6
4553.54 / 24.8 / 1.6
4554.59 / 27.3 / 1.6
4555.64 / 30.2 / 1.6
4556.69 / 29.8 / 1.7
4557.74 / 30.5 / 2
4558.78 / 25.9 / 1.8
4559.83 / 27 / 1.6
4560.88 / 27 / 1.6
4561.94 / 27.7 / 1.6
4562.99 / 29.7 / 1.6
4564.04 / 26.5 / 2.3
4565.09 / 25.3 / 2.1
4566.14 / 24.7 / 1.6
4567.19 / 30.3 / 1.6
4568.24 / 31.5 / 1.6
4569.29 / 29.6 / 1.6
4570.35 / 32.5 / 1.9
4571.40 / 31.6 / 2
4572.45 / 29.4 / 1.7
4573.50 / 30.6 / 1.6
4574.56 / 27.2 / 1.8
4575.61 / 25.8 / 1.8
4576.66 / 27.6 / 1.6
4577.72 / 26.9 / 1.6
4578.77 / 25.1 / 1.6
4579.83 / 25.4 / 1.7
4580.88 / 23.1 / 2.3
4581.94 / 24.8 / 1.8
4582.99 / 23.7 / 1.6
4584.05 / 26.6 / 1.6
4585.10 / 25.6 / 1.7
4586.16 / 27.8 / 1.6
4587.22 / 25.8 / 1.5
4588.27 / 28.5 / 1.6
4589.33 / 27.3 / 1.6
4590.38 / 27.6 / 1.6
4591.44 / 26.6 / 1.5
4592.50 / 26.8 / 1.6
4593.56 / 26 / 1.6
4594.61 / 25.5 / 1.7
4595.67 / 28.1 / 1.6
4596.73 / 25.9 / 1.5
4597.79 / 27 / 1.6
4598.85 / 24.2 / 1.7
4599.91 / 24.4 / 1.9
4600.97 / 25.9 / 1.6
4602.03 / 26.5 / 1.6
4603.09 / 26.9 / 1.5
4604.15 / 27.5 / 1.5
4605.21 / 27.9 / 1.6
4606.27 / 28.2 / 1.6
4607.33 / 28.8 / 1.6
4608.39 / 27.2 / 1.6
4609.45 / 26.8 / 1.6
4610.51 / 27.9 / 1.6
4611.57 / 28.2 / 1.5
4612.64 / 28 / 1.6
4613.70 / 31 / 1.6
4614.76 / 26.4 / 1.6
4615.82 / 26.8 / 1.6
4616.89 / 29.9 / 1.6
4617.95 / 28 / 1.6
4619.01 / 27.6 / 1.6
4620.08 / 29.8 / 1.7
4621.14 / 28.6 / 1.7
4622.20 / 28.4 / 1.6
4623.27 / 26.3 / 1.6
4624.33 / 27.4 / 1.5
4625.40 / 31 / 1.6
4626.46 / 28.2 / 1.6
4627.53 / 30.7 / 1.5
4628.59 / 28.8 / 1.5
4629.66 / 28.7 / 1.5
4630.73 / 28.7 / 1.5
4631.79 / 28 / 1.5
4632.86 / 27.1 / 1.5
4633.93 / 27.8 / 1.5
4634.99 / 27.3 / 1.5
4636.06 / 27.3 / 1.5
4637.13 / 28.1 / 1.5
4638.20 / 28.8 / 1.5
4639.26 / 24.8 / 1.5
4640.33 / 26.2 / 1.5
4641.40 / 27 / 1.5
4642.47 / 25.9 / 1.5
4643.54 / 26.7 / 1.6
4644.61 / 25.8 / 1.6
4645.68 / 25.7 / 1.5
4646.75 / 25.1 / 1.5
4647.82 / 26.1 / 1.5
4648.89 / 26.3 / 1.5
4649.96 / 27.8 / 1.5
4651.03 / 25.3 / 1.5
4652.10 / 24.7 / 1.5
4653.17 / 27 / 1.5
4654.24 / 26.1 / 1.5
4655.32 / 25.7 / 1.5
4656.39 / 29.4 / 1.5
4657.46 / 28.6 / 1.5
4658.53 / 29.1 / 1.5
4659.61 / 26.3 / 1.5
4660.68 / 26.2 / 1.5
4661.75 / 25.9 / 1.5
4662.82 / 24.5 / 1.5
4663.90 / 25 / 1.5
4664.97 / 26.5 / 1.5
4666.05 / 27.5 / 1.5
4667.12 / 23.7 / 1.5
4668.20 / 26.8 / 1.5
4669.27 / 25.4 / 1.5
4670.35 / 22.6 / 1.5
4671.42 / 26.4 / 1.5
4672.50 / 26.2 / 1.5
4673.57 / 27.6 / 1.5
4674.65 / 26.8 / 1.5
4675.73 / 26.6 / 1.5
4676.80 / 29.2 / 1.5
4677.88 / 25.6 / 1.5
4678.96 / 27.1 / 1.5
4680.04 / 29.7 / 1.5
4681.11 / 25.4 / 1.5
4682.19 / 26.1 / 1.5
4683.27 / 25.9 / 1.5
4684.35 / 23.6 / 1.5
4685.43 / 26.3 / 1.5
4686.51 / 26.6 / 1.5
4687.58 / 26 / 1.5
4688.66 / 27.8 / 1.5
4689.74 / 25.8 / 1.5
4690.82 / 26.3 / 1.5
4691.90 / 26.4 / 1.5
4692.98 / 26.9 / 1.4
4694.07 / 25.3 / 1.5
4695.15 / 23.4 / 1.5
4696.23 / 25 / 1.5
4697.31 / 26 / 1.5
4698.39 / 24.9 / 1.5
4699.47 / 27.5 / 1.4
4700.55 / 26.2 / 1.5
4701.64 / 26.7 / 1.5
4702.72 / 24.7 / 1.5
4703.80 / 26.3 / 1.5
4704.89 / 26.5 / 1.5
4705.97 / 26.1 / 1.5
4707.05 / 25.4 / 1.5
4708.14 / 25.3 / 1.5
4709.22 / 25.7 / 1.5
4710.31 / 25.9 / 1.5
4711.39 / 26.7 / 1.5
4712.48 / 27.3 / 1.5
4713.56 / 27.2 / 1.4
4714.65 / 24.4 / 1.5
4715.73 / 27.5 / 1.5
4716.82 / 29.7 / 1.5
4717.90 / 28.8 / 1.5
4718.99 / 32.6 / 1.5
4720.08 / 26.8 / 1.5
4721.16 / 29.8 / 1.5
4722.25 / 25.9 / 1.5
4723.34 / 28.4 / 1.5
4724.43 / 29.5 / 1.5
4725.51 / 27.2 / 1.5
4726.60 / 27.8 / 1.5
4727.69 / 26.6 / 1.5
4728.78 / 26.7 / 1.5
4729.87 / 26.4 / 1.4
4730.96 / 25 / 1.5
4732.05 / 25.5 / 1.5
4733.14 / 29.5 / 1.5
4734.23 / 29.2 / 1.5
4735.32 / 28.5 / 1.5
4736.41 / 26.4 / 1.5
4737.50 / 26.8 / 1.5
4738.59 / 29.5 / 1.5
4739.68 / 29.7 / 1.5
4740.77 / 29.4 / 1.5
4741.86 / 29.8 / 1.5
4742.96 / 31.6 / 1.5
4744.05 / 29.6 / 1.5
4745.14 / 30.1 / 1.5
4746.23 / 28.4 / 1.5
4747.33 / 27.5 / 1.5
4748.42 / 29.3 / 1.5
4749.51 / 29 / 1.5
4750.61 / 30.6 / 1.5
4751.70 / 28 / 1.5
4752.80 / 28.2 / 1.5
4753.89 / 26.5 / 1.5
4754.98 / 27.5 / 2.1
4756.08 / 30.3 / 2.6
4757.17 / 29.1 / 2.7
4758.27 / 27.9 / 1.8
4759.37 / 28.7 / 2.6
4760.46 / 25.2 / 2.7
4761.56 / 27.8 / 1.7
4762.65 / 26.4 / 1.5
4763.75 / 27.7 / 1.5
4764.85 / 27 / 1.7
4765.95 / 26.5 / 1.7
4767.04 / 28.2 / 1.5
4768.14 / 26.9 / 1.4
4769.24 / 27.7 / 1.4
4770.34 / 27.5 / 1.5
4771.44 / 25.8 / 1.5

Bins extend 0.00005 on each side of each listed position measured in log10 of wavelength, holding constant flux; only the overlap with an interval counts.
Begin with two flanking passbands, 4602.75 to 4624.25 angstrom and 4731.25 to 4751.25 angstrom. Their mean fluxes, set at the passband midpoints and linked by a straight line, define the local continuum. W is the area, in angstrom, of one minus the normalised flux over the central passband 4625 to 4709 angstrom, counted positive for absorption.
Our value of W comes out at 5.4 angstrom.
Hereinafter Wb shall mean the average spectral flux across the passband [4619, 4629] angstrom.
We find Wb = 28.7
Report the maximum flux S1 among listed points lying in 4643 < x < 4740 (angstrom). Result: 32.6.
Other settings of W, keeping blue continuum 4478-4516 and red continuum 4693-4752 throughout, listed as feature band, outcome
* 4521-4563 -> 1.1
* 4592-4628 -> -0.7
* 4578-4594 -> 0.5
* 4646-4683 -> 1.2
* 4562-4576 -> -1.0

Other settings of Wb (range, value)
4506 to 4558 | 26.6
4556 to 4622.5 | 27.5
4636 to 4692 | 26.4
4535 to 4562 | 26.5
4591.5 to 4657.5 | 27.3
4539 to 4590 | 27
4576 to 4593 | 26.2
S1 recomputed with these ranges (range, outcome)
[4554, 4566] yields 30.5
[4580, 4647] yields 31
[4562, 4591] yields 32.5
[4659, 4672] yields 27.5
